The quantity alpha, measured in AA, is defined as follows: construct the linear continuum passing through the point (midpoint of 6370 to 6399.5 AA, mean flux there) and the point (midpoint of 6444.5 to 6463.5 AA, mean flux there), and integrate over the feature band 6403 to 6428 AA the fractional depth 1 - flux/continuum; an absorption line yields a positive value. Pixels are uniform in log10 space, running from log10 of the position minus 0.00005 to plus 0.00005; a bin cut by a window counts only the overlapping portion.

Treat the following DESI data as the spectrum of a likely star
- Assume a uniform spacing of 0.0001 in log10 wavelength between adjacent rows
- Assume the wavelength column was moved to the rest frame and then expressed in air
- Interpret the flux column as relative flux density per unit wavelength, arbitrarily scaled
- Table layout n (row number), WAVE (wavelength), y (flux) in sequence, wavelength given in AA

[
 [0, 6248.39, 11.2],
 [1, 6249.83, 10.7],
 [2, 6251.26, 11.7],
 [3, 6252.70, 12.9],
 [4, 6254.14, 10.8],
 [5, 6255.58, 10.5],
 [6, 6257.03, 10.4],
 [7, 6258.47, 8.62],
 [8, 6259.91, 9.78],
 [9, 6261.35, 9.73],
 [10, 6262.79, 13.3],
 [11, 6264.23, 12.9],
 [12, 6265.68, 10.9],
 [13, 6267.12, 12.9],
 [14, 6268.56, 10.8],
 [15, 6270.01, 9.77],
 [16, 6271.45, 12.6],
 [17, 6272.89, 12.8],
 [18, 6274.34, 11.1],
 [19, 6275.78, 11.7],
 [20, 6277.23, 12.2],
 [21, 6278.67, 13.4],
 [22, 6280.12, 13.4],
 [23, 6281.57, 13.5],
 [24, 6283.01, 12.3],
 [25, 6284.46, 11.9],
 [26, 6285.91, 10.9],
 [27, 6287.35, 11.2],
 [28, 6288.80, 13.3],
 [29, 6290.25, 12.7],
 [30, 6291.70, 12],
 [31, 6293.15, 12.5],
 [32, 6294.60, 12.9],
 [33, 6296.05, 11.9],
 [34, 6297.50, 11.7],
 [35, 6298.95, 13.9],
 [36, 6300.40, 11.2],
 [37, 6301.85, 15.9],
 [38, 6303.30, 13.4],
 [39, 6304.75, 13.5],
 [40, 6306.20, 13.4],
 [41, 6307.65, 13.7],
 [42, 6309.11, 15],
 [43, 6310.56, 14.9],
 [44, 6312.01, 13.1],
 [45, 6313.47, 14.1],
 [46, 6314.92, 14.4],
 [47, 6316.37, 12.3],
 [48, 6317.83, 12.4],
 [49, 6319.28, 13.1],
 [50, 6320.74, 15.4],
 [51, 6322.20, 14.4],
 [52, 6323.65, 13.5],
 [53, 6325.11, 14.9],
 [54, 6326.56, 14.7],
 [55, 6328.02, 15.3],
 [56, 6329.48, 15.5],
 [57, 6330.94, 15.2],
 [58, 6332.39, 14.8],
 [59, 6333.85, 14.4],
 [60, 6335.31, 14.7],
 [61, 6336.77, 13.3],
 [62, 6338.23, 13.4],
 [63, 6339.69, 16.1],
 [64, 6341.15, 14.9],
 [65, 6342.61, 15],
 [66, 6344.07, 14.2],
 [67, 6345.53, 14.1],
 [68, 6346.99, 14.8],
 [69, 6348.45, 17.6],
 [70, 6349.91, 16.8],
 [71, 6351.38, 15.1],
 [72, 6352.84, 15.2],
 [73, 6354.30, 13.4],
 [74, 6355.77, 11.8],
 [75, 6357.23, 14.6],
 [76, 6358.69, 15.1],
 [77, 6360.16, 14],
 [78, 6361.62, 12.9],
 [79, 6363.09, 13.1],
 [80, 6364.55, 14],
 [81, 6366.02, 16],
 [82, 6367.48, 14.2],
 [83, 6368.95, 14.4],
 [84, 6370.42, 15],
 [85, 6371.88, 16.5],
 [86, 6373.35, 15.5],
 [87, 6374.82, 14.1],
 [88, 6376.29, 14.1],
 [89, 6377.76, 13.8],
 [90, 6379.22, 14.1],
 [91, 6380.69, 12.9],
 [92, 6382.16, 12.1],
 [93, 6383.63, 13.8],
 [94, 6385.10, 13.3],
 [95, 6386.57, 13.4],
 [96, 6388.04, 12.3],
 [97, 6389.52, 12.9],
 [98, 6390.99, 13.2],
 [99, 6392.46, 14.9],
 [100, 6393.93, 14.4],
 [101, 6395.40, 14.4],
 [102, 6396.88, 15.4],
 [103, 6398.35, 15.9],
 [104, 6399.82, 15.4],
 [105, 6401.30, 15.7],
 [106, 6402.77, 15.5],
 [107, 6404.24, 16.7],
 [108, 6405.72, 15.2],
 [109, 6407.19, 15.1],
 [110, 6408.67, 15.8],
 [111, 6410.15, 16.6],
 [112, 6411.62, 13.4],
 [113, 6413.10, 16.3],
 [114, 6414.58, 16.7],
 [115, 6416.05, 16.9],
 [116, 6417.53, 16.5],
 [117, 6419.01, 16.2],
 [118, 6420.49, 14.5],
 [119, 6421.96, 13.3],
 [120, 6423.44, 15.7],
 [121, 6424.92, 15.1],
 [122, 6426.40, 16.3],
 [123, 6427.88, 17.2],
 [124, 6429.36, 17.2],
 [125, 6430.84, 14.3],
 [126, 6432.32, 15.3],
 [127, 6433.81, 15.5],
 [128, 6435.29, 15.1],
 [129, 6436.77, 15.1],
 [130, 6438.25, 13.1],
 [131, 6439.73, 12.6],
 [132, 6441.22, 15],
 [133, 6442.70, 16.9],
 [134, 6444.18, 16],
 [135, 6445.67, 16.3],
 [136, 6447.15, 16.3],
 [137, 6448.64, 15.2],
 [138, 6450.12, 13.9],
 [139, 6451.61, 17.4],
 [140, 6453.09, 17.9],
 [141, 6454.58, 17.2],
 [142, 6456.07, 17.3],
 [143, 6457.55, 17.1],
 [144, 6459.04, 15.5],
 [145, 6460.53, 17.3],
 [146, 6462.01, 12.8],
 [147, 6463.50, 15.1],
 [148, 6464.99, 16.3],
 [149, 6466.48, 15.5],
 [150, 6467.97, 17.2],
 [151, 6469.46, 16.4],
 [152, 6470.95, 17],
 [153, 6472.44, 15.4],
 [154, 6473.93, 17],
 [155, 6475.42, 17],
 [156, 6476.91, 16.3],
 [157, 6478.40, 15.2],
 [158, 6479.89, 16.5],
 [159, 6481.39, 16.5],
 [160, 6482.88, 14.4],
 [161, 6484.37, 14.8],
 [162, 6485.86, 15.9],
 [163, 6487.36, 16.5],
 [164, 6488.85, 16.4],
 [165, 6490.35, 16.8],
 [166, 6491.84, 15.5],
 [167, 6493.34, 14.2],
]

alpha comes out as -1.15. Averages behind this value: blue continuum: 14.1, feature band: 15.7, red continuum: 16.1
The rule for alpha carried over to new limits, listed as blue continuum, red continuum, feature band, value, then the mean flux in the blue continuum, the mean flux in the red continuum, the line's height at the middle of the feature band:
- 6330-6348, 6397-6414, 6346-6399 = 2.9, 14.6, 15.6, 15.1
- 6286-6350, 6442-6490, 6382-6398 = 1.3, 13.9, 16.1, 15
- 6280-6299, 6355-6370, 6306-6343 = -3.3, 12.4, 14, 13.2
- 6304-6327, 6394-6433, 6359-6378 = 0.5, 13.9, 15.6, 14.8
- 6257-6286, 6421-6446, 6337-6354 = -2.2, 11.7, 15.3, 13.3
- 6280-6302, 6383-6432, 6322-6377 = -3.4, 12.5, 15.1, 13.8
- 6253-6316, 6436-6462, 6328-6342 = -1.4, 12.4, 15.8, 13.4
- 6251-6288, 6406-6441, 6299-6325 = -2.3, 11.6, 15.4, 12.7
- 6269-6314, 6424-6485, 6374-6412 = 0.7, 12.8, 15.8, 14.7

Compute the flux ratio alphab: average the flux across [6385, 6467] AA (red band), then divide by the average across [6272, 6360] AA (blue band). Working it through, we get 1.1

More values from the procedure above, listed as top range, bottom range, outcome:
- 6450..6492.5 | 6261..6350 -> 1.21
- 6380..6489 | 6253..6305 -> 1.29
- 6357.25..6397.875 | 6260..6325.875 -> 1.10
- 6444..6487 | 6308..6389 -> 1.13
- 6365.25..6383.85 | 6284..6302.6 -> 1.15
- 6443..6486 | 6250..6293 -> 1.37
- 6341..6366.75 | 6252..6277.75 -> 1.29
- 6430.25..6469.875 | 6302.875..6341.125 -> 1.10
